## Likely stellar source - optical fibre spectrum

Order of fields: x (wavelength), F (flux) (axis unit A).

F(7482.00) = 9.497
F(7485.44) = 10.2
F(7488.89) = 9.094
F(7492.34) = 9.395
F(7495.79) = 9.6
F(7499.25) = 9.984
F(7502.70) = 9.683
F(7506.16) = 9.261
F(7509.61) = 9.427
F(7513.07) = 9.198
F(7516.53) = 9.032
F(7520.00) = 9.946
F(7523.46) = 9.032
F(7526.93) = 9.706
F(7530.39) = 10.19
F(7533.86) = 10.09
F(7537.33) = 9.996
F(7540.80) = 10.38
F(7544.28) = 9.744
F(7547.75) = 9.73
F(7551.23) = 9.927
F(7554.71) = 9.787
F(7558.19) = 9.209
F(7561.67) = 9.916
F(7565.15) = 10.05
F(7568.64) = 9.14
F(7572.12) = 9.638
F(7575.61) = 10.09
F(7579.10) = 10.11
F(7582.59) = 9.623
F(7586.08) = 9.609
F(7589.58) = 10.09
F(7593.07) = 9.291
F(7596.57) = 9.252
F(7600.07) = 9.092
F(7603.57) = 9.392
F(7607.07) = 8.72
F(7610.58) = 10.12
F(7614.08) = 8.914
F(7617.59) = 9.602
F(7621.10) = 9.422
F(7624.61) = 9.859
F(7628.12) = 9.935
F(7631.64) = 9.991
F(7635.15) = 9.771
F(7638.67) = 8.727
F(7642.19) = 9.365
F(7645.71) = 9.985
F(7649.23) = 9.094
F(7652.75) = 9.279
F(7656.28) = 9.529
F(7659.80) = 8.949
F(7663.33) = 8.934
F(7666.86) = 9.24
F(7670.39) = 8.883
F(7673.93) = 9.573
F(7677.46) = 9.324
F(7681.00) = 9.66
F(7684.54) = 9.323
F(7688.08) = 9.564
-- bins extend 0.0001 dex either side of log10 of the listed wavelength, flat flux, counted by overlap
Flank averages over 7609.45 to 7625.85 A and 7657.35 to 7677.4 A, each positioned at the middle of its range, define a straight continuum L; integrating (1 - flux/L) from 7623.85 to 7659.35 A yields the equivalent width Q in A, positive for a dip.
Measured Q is -0.61 A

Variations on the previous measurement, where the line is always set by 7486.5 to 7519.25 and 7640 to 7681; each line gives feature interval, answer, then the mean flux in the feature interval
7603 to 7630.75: -0.5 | 9.51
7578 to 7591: -0.7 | 9.84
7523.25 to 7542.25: -1.1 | 9.96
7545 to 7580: -1.4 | 9.75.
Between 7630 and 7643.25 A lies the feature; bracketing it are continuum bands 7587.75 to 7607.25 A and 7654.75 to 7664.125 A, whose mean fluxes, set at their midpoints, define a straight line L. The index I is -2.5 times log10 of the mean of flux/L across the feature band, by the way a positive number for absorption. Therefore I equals -0.03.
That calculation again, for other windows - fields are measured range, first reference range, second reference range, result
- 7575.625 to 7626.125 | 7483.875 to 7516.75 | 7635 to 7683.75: -0.02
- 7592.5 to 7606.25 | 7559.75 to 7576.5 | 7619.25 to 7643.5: 0.05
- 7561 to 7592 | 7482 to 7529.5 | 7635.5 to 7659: -0.04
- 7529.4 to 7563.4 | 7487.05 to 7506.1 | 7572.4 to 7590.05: -0.02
